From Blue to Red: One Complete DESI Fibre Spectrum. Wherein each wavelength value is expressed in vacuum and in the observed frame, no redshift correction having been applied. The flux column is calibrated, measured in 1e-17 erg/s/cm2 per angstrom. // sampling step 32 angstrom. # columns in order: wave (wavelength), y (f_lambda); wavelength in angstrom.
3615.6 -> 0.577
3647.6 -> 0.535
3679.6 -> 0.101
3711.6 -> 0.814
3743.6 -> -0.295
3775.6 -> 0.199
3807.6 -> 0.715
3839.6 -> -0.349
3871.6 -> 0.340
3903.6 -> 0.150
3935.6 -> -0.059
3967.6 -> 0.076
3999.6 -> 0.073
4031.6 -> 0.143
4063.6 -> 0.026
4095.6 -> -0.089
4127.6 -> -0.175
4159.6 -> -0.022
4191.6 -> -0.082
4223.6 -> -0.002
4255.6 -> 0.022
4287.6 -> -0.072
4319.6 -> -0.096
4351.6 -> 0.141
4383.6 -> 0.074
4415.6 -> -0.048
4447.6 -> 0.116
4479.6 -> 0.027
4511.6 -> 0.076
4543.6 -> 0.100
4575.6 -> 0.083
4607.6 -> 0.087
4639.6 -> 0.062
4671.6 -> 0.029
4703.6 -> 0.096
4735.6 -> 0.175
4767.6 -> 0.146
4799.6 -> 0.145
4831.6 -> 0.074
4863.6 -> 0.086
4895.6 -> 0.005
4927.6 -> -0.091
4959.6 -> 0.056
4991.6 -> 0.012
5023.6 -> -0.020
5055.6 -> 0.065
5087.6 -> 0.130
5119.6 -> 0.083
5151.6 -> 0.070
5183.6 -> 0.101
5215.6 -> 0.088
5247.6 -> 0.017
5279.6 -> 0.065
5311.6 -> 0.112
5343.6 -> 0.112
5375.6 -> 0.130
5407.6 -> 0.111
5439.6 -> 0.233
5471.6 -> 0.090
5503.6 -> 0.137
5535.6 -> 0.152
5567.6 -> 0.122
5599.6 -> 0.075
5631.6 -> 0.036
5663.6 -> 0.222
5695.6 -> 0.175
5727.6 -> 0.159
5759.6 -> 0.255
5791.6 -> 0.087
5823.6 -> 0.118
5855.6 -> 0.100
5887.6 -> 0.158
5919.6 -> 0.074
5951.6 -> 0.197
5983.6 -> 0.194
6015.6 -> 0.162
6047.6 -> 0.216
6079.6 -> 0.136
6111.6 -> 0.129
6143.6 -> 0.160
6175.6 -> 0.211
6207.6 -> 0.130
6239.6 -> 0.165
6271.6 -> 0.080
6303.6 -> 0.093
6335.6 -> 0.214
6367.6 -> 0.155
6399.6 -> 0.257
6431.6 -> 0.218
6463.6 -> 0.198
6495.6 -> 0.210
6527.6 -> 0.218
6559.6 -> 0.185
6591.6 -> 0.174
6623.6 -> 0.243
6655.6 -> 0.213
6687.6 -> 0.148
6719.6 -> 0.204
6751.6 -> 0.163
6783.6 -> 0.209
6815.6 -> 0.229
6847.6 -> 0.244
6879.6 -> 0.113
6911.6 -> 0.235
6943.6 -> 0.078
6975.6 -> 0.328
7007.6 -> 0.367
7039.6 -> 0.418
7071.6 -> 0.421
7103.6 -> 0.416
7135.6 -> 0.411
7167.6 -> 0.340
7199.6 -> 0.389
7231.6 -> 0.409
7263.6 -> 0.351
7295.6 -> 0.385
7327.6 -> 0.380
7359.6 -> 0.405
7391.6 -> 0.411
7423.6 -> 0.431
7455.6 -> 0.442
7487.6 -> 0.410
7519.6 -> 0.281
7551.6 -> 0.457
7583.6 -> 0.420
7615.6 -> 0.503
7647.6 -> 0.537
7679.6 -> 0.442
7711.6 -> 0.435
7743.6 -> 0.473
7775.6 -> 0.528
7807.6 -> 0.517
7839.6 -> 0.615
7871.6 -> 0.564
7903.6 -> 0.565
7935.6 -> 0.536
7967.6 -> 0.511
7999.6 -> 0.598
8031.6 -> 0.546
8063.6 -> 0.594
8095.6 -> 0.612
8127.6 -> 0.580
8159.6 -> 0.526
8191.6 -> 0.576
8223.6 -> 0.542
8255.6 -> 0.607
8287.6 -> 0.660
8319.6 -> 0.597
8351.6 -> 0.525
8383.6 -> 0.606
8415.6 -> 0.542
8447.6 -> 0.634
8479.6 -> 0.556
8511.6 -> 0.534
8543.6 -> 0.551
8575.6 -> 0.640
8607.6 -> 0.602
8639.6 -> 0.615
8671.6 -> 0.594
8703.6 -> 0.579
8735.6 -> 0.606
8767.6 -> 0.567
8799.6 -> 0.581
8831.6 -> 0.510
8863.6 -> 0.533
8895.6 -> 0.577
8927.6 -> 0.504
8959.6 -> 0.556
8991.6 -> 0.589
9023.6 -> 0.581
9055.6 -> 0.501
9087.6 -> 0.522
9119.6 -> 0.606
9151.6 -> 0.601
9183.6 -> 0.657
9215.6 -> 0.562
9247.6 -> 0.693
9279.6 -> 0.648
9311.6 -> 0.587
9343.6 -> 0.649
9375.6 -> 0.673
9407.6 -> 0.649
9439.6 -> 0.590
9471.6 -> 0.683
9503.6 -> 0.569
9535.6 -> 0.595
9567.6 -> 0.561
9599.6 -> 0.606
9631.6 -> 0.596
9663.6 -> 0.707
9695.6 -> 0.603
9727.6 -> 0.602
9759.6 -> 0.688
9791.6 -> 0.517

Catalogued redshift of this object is 0.75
